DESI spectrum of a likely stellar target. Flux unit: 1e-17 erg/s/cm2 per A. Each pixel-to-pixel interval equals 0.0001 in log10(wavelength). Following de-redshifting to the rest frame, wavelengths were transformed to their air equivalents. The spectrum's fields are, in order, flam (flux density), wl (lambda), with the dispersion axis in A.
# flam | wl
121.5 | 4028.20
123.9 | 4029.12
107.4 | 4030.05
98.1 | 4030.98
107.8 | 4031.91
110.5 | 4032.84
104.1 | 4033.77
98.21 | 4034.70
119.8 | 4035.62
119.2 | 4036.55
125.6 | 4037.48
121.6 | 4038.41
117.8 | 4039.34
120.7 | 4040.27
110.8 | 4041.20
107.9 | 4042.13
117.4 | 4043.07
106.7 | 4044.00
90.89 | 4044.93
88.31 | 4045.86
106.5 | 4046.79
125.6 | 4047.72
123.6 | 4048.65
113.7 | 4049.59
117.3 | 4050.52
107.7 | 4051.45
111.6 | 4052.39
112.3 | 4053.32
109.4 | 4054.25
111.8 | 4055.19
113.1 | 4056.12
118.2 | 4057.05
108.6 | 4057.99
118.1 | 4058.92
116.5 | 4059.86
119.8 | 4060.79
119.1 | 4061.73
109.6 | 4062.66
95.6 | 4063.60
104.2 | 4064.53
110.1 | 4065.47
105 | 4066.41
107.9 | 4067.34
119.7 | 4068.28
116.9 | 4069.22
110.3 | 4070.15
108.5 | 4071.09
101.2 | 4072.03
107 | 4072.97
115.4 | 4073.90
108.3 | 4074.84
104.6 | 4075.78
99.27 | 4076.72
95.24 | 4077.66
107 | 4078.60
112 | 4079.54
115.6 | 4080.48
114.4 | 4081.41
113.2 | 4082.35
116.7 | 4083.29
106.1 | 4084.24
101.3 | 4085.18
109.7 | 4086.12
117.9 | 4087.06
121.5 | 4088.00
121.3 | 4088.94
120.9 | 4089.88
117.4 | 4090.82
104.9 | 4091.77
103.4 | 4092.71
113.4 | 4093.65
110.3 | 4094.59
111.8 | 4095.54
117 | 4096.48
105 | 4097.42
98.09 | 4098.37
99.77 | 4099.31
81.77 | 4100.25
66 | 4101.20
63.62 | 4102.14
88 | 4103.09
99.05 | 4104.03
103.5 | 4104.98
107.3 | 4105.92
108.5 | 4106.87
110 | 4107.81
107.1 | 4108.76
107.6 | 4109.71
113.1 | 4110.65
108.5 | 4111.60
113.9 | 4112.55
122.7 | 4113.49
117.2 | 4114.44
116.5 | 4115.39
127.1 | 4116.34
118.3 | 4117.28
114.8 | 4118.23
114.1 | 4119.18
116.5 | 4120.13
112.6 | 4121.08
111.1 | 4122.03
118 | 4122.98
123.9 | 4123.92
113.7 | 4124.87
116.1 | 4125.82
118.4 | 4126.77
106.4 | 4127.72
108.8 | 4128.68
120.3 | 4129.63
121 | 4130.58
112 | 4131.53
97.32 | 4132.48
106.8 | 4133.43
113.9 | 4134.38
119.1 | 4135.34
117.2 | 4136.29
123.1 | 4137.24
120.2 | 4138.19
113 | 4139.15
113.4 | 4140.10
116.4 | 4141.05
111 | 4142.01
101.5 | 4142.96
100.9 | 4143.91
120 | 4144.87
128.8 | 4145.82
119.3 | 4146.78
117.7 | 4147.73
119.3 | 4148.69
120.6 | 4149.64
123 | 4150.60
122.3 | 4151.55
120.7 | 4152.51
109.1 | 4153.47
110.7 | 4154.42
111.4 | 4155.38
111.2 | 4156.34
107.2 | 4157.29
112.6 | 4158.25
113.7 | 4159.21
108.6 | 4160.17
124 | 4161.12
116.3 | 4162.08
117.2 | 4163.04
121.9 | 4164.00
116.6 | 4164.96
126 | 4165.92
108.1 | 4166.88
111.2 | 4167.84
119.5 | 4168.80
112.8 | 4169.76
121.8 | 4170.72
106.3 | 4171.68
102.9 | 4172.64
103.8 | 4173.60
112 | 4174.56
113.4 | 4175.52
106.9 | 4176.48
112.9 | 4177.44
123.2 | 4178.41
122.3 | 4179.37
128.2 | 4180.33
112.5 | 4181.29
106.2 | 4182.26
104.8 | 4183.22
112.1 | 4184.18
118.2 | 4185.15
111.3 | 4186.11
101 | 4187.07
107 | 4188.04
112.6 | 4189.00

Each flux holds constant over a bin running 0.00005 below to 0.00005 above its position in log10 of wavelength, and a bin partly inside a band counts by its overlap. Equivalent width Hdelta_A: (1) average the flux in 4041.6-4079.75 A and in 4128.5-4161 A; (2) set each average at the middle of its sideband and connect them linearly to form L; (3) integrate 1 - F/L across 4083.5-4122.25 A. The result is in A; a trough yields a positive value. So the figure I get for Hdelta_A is 1.4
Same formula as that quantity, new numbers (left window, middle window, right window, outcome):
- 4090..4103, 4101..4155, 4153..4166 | -2.7 A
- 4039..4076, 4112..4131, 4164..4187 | -0.7 A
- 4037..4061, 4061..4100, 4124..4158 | 1.4 A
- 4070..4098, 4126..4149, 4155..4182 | -0.3 A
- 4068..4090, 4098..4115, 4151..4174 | 1.7 A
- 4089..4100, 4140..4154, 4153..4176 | -0.5 A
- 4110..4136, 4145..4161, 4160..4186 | -0.2 A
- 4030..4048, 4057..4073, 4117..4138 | 0.1 A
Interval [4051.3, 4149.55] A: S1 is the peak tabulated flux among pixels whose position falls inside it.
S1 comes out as 128.8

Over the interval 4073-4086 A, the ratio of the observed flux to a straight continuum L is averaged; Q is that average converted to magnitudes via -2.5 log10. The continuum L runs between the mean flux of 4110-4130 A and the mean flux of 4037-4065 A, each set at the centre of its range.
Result 0.05 mag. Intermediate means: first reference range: 112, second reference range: 116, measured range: 108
